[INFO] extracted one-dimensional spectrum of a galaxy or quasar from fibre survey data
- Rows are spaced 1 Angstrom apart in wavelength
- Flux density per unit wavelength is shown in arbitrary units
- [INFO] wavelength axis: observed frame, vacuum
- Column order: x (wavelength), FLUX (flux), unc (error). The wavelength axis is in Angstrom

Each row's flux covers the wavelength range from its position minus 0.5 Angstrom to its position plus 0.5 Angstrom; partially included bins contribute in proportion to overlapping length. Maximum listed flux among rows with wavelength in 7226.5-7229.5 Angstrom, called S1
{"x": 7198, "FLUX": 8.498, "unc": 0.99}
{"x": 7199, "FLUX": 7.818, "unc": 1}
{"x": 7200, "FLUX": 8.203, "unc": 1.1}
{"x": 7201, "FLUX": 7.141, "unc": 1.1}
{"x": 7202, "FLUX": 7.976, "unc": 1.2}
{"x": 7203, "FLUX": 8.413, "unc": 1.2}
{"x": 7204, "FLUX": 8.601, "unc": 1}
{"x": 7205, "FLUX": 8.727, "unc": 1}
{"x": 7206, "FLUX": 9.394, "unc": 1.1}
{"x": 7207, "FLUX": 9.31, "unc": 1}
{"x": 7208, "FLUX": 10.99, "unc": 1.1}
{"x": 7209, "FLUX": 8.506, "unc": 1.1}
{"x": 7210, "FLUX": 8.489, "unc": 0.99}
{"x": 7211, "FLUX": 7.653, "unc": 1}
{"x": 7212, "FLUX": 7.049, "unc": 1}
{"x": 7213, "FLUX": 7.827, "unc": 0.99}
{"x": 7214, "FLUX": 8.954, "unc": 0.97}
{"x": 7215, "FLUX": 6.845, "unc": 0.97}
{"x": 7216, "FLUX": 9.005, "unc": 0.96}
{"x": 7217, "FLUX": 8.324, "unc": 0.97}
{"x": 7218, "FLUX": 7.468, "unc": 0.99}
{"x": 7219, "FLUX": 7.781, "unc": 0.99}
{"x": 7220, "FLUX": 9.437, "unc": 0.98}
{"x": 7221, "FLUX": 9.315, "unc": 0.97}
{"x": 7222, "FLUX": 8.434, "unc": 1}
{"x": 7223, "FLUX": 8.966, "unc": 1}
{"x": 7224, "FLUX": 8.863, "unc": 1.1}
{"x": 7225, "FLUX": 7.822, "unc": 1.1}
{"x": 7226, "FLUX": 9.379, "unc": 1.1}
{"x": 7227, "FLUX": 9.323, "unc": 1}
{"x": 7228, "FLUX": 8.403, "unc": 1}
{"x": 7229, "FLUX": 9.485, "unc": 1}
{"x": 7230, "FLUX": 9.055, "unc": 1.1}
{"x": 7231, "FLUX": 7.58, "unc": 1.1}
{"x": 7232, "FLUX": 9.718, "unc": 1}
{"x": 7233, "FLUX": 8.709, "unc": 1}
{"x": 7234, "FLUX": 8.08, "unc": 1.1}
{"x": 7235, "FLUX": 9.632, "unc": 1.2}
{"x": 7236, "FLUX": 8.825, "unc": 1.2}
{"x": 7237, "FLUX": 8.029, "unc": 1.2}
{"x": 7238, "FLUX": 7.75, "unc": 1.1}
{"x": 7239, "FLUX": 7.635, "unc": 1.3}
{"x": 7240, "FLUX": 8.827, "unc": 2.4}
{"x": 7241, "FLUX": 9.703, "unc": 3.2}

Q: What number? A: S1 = 9.485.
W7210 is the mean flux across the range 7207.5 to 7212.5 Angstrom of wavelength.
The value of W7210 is 8.54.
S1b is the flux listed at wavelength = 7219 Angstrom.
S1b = 7.781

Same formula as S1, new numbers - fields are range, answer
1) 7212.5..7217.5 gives 9.005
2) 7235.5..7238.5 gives 8.825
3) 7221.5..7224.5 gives 8.966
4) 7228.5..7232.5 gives 9.718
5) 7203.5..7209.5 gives 10.99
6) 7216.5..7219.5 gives 8.324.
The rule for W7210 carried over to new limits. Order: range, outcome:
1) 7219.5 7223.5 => 9.04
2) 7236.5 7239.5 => 7.8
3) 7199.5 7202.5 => 7.77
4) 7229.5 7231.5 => 8.32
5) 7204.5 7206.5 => 9.06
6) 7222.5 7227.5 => 8.87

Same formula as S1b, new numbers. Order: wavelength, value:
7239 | 7.635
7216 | 9.005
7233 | 8.709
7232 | 9.718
